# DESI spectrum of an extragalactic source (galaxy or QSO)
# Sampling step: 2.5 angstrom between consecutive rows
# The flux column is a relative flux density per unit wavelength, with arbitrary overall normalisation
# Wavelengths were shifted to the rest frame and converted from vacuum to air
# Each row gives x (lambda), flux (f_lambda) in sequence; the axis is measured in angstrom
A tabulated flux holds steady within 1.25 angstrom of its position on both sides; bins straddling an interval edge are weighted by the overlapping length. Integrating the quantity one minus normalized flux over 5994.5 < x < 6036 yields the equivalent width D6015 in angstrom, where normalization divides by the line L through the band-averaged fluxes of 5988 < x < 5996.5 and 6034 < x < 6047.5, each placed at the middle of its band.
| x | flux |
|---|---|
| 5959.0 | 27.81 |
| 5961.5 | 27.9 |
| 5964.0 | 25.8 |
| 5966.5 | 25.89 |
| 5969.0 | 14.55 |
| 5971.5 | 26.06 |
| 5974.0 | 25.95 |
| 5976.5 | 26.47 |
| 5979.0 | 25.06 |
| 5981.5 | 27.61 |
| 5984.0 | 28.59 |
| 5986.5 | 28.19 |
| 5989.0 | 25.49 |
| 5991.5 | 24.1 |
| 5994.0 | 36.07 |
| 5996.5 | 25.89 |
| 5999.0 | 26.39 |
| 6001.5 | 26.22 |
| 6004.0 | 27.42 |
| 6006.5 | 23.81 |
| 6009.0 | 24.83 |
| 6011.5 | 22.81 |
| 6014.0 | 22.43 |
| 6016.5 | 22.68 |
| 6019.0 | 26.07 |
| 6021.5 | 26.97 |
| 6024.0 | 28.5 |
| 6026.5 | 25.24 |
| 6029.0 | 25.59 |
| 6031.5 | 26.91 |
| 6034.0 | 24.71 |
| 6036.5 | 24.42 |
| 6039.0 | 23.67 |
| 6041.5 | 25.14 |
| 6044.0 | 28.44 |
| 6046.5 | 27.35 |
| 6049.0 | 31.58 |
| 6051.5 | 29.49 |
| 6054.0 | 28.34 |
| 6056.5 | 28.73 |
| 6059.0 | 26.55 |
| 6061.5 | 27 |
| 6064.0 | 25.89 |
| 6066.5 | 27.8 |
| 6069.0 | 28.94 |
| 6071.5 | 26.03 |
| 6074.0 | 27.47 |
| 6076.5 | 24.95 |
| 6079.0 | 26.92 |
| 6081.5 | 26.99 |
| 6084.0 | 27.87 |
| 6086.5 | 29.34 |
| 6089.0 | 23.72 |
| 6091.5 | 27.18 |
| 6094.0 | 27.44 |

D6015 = 2.2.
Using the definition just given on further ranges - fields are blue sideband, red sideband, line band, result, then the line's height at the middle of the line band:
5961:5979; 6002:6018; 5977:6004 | -3.3 angstrom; 24.3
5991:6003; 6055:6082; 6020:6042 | 1.5 angstrom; 27.5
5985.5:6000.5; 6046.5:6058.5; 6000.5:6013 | 1.4 angstrom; 28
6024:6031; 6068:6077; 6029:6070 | -0.9 angstrom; 26.5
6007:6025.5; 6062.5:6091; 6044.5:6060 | -1.6 angstrom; 26.1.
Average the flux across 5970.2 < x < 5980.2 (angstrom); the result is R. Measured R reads 25.8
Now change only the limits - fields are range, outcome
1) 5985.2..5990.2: 26.9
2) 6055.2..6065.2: 27.1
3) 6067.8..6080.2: 26.9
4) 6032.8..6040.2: 24.3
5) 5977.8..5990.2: 27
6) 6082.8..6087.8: 28.6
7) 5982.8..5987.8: 28.4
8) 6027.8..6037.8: 25.4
